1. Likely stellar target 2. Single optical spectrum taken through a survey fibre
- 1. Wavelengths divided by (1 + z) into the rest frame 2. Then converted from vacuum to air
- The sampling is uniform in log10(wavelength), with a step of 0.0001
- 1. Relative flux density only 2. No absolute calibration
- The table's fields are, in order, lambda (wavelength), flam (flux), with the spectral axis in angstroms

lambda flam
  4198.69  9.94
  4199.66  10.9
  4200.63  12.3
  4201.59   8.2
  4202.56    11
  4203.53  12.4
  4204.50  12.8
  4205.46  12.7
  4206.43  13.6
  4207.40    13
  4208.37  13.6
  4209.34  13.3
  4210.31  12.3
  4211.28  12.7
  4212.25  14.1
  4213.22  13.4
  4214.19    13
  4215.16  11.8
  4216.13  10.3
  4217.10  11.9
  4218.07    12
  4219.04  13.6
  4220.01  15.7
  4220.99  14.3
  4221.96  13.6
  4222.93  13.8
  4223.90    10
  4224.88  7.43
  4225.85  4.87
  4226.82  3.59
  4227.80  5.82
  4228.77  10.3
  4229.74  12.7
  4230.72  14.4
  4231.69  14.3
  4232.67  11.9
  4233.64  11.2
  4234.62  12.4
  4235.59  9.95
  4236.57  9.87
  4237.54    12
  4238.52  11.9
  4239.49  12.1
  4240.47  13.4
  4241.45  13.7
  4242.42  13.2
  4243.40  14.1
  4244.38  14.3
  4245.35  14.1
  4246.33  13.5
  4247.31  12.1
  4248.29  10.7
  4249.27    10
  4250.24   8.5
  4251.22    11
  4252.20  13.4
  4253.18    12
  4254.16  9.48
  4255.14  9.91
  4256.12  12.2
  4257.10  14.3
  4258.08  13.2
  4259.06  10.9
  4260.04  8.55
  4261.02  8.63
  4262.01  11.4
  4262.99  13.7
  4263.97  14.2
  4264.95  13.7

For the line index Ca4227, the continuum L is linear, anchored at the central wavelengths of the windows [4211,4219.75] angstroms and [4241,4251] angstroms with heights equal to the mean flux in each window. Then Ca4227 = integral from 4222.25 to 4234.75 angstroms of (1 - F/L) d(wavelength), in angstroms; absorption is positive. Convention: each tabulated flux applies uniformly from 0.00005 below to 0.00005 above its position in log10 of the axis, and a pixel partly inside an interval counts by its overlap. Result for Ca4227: 2.31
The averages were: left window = 12.6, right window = 12.4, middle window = 10.2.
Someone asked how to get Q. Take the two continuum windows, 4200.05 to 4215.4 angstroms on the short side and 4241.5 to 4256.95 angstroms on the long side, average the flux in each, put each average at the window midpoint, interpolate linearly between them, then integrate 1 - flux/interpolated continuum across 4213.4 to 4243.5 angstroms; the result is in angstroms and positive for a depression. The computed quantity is 1.7 angstroms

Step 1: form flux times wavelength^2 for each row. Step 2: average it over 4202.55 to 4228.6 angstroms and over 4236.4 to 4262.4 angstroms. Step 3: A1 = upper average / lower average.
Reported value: 1.02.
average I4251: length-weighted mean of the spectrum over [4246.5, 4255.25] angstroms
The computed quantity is 10.9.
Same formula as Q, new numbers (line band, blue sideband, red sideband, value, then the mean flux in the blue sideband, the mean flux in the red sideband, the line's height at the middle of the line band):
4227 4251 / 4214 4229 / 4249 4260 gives -1.8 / 10.7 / 11.3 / 11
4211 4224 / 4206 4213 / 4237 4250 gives 0.1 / 13.2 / 12.6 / 13.1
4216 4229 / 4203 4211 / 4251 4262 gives 2.0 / 12.9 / 11.2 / 12.4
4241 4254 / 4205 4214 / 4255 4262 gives -0.7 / 13.2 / 11.2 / 11.6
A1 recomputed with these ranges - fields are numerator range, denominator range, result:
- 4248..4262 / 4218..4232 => 1.01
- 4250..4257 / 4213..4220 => 0.91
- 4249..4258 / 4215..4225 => 0.93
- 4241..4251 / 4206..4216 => 0.97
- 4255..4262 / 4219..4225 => 0.88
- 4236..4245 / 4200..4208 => 1.08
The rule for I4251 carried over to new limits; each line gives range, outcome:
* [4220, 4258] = 11.6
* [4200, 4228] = 11.7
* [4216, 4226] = 11.9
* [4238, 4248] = 13.2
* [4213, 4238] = 11.3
